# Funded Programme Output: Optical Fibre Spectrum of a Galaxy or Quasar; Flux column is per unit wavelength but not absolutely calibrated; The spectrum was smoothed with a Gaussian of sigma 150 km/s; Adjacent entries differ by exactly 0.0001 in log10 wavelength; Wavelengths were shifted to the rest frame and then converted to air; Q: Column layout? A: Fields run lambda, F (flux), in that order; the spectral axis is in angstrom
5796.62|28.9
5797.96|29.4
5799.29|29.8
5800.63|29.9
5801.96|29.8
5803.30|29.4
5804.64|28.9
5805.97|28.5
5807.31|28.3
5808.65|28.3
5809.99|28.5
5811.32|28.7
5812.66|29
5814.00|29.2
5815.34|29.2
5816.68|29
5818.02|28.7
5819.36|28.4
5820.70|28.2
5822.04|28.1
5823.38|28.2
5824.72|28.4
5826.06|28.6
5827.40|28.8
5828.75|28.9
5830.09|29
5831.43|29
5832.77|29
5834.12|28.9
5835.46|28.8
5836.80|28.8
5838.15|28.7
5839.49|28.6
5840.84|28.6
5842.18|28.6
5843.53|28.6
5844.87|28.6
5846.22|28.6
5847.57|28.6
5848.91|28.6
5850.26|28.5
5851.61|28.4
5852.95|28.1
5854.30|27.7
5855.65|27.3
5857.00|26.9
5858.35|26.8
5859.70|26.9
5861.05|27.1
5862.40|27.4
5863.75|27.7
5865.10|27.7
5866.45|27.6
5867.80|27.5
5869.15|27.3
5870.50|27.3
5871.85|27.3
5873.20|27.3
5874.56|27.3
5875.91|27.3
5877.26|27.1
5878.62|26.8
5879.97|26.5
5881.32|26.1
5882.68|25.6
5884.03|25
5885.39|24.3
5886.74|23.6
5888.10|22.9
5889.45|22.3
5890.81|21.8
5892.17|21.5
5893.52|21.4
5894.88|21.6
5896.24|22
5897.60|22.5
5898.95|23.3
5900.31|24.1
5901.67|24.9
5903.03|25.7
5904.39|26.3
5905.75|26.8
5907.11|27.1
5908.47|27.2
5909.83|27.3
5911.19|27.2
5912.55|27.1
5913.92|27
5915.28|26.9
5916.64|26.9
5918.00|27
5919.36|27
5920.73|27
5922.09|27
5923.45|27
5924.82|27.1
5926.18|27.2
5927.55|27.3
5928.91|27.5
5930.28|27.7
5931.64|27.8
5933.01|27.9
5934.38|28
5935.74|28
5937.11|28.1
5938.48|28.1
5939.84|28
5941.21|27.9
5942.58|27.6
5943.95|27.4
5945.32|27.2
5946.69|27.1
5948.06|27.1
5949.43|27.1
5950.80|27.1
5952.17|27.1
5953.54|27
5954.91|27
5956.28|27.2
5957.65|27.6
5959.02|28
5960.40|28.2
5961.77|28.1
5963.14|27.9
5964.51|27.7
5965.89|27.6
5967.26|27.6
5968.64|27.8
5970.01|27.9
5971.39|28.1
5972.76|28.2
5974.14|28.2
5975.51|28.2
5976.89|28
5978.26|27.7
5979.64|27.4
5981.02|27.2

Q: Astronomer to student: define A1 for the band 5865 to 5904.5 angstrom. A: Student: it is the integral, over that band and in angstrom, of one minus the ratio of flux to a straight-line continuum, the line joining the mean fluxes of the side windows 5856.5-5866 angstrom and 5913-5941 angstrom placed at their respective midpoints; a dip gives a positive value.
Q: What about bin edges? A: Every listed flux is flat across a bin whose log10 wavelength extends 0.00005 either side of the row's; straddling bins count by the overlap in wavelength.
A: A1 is 3.32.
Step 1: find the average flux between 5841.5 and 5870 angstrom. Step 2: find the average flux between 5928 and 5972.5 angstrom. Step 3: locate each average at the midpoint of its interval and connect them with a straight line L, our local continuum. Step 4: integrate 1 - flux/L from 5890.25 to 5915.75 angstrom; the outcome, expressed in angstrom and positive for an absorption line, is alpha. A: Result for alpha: 2.7 angstrom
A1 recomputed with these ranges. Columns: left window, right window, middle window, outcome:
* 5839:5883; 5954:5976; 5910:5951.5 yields 0.6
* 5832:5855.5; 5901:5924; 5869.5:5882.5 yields 0.4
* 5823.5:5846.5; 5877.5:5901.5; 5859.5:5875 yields -1.0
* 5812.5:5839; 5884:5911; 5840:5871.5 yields -1.2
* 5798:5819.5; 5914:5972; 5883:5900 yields 3.2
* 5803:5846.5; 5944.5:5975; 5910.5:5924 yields 0.4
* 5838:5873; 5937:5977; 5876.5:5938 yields 4.3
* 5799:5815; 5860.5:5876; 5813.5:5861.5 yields -0.3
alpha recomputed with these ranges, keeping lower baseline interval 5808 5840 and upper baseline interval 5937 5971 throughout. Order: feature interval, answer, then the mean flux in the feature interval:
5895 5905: 1.5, 24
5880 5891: 1.6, 24.2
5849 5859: 0.3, 27.7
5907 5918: 0.3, 27.1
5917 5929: 0.3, 27.1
